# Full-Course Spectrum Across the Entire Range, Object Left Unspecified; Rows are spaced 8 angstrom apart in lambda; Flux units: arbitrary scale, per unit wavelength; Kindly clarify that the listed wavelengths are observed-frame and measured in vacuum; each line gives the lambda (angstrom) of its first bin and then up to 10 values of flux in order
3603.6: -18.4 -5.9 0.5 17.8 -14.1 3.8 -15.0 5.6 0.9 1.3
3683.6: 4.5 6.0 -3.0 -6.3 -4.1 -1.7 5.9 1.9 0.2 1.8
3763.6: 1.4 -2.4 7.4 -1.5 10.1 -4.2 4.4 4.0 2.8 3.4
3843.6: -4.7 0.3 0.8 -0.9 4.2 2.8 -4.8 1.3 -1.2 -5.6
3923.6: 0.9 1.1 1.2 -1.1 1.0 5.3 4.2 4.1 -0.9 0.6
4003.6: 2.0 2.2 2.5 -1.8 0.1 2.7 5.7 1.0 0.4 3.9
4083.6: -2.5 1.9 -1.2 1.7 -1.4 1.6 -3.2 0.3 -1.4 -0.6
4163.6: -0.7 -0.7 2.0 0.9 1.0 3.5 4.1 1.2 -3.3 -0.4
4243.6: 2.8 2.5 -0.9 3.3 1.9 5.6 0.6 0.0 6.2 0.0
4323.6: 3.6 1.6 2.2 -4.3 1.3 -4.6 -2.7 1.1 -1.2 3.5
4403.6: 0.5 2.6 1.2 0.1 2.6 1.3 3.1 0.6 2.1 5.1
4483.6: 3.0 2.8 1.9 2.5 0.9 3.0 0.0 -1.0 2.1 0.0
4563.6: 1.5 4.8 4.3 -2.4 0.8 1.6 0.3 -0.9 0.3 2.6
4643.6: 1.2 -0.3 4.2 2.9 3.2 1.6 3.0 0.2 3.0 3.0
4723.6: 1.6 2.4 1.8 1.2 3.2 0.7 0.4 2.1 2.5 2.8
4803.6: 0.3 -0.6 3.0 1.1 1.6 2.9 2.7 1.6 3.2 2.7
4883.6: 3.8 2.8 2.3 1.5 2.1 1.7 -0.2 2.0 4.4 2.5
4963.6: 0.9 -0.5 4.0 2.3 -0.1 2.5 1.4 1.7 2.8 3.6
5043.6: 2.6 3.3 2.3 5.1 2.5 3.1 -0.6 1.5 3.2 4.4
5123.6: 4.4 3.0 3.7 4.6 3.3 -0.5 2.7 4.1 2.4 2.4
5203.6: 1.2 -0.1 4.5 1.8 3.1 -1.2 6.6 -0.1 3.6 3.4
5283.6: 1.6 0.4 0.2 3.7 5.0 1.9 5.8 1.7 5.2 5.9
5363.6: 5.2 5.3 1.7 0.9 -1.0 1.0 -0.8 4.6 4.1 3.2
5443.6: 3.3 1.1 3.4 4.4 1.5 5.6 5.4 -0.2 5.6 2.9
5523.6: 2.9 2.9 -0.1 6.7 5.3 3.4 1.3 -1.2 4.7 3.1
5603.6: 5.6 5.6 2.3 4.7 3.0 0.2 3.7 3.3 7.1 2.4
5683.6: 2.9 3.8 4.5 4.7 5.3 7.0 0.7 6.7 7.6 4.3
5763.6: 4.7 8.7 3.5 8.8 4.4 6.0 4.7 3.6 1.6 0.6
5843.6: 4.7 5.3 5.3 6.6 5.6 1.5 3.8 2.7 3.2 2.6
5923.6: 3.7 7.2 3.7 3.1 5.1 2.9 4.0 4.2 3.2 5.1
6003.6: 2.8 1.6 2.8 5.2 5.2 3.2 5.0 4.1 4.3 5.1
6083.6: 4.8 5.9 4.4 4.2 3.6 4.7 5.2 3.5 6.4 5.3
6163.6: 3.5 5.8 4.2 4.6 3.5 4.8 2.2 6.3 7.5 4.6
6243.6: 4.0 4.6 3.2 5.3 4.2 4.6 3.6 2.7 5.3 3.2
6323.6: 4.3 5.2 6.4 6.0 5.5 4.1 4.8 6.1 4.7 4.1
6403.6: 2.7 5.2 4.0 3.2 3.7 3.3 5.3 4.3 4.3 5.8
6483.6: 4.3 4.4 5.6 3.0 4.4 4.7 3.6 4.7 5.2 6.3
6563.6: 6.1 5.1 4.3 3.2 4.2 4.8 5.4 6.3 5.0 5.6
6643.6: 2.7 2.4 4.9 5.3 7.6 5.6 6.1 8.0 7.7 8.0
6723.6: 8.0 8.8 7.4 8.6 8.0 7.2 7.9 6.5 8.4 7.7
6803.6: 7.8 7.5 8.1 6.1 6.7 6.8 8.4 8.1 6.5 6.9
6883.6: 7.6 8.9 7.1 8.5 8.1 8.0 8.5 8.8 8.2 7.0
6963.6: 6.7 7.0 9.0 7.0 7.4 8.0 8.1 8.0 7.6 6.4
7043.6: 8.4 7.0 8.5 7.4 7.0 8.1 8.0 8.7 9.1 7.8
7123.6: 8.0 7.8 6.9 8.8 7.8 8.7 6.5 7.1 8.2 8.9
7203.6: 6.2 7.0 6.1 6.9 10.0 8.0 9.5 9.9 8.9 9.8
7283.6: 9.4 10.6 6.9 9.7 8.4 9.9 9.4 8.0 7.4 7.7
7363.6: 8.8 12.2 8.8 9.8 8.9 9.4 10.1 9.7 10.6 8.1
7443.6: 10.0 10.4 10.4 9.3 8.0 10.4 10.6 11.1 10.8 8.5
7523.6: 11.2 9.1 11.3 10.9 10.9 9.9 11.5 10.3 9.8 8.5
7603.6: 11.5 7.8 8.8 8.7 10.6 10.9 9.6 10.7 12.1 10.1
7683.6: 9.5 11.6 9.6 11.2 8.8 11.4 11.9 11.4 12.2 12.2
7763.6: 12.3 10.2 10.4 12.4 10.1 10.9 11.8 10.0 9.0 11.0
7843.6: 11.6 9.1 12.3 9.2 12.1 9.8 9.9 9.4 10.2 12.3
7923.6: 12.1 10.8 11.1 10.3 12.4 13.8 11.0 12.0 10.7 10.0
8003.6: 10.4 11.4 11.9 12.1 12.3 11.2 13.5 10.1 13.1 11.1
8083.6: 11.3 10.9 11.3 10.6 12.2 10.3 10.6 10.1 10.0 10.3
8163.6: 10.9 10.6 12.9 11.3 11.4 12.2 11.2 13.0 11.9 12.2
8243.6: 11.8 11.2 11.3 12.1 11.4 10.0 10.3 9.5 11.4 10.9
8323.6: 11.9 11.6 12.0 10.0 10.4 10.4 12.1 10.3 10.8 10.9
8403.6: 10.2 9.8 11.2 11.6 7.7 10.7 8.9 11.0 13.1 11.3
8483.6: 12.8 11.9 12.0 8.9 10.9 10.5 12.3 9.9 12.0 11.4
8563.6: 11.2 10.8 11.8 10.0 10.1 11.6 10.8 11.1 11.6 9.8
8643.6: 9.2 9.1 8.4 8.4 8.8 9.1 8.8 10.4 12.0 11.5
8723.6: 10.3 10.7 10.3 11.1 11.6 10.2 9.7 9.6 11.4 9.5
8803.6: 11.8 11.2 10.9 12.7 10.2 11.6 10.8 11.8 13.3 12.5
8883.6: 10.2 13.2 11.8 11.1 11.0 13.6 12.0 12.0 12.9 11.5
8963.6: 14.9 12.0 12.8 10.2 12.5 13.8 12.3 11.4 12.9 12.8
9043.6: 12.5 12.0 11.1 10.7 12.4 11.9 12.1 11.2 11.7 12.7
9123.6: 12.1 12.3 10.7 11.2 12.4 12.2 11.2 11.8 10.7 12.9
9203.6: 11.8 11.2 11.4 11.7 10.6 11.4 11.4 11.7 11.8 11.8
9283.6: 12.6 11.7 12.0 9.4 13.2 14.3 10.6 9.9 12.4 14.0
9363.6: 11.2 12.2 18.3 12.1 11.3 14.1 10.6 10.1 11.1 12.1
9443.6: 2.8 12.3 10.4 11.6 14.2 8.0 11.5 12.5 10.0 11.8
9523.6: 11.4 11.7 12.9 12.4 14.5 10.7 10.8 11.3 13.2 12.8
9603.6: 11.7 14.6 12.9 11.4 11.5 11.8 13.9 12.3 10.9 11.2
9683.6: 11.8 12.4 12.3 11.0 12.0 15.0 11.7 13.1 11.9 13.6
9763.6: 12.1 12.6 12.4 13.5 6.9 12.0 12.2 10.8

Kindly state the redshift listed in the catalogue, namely 0.68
